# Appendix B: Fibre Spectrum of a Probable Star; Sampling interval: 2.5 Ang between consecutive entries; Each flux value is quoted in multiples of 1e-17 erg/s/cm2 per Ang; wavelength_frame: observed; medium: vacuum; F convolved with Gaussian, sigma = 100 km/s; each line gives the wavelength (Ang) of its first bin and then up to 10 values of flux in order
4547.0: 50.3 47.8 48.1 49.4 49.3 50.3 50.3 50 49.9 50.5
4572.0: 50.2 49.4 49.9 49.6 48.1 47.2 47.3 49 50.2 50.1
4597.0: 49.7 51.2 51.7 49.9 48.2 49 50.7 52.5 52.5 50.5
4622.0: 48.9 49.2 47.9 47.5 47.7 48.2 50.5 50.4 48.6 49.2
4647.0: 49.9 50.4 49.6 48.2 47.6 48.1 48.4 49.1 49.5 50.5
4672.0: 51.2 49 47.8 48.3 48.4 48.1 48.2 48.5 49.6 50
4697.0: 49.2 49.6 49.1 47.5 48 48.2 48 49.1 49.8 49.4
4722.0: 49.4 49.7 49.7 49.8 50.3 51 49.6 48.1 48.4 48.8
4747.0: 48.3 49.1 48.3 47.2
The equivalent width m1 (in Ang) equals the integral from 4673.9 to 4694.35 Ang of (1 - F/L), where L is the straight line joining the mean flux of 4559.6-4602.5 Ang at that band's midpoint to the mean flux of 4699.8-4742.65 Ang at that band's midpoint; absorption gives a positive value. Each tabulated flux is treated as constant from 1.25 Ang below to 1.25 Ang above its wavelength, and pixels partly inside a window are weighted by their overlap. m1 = 0.3 Ang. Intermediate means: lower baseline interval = 49.6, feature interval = 48.6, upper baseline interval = 49.1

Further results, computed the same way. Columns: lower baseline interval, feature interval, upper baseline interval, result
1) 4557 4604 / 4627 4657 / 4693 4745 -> 0.3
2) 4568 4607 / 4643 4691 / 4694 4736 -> 0.4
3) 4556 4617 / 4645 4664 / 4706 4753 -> 0.2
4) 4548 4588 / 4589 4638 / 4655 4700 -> -0.7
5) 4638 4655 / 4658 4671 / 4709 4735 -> 0.1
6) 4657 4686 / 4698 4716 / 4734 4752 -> 0.1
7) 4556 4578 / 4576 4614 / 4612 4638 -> 0.2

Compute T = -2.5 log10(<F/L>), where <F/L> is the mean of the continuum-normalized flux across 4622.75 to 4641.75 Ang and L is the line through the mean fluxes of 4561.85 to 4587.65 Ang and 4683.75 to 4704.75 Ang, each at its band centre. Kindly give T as 0.01 mag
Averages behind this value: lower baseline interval 49.3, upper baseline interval 49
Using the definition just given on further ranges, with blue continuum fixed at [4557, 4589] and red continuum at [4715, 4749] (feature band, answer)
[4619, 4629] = 0.01 mag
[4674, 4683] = 0.02 mag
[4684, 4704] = 0.01 mag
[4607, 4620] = -0.03 mag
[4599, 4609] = -0.02 mag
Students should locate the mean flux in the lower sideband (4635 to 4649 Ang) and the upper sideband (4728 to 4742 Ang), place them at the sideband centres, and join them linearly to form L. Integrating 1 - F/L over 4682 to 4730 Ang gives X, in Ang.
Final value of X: 0.7 Ang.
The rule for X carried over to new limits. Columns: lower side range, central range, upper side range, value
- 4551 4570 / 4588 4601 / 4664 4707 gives -0.1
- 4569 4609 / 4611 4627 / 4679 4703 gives -0.4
